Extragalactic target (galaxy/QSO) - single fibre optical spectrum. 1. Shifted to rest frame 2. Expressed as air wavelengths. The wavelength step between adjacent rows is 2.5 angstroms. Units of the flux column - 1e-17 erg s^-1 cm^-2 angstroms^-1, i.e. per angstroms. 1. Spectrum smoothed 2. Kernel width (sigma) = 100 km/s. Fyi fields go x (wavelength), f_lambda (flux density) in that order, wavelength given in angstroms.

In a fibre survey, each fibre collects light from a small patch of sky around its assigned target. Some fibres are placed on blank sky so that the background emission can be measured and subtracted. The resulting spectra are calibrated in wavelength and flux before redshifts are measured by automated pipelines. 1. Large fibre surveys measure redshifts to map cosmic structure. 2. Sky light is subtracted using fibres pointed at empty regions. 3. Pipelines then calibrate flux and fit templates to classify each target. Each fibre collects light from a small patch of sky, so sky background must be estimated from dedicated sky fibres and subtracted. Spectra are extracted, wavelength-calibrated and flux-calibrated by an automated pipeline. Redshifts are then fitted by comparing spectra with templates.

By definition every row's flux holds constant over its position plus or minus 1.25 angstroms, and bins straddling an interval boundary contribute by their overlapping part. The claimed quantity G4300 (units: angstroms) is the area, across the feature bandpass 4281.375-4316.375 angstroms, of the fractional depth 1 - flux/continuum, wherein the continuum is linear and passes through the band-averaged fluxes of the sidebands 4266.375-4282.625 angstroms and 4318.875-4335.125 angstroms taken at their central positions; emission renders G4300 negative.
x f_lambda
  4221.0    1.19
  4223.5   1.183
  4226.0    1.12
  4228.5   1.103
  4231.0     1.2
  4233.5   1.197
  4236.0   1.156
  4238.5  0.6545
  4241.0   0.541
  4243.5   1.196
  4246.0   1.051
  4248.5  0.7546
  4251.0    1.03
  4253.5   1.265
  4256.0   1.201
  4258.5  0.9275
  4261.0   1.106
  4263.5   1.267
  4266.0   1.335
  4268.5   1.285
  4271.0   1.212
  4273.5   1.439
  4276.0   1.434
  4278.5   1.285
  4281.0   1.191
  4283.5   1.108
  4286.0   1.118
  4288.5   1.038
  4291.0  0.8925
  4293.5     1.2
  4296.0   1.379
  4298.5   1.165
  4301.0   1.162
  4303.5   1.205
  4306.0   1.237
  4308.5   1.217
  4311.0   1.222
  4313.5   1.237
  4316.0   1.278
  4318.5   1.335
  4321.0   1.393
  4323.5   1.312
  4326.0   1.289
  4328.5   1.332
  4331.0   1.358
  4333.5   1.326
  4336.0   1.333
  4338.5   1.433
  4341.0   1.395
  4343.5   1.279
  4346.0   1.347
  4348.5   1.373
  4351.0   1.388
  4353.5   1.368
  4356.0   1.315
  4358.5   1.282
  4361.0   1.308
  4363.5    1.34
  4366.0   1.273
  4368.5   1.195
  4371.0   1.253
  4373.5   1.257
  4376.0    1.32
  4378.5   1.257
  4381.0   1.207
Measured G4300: 3.9 angstroms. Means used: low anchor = 1.3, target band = 1.17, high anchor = 1.33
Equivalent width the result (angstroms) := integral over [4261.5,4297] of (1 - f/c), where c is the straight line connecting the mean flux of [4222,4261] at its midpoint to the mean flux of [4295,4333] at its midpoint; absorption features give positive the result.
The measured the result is -1.9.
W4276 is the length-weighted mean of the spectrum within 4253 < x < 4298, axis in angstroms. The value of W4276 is 1.2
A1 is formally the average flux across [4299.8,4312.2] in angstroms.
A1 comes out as 1.21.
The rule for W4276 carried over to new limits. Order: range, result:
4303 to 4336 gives 1.29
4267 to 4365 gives 1.28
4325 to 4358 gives 1.35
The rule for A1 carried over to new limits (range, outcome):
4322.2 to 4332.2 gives 1.32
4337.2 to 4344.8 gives 1.37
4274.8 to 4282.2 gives 1.3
